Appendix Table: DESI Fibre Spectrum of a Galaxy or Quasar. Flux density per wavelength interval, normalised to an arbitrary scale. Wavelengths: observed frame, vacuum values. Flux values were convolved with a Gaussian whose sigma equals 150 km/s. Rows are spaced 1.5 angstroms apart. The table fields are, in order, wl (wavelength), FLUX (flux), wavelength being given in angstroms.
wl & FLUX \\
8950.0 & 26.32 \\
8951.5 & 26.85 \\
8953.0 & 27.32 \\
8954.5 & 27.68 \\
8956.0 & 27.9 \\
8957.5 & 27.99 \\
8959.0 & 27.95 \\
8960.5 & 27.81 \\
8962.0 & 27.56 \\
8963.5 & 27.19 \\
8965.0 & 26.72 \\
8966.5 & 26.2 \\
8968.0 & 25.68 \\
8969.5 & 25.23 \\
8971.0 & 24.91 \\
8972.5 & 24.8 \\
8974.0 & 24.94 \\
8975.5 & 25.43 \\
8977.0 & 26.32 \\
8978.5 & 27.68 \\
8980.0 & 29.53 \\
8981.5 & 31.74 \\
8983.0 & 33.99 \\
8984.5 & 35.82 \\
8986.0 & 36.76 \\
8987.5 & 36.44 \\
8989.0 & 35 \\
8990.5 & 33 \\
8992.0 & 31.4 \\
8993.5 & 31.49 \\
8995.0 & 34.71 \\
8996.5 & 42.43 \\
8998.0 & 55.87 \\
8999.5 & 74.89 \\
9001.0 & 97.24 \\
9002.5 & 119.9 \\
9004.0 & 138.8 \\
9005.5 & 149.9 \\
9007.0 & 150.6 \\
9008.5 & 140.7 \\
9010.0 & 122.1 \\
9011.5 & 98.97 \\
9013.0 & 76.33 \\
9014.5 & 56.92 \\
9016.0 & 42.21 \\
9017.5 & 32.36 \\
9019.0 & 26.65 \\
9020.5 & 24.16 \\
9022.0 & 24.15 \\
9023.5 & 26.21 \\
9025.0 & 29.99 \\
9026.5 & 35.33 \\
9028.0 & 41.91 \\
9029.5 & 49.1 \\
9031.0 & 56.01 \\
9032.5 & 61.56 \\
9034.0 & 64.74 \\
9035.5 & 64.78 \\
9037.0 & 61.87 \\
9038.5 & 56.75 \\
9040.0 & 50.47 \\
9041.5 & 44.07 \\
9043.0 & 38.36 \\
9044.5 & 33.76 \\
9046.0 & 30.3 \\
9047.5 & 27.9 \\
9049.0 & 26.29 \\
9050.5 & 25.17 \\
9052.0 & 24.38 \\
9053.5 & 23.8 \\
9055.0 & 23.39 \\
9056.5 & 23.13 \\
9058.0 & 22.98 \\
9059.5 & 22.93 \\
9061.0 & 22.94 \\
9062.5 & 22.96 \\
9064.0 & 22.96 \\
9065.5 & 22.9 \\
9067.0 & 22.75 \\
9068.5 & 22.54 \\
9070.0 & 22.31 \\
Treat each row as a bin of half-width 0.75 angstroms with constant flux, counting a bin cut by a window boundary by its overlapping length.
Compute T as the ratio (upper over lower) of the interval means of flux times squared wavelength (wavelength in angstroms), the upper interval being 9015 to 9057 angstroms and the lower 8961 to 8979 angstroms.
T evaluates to 1.5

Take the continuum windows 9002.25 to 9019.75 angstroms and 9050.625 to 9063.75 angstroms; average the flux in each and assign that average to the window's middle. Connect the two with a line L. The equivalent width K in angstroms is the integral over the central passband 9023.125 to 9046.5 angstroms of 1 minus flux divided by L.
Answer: 3.95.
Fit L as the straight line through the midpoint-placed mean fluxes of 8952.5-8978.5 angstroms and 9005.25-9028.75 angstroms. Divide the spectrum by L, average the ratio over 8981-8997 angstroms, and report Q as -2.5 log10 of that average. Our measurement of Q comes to 0.26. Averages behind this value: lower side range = 26.6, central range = 34.7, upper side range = 65.7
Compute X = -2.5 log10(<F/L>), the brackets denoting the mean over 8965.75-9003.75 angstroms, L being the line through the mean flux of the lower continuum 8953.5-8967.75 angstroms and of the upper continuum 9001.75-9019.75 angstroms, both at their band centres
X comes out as 0.47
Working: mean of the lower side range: 27.4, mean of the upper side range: 96.3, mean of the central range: 41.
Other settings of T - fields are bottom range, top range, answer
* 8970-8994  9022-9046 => 1.54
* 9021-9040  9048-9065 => 0.50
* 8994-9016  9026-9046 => 0.53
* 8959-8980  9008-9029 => 2.09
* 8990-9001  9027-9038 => 1.21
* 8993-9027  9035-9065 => 0.47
